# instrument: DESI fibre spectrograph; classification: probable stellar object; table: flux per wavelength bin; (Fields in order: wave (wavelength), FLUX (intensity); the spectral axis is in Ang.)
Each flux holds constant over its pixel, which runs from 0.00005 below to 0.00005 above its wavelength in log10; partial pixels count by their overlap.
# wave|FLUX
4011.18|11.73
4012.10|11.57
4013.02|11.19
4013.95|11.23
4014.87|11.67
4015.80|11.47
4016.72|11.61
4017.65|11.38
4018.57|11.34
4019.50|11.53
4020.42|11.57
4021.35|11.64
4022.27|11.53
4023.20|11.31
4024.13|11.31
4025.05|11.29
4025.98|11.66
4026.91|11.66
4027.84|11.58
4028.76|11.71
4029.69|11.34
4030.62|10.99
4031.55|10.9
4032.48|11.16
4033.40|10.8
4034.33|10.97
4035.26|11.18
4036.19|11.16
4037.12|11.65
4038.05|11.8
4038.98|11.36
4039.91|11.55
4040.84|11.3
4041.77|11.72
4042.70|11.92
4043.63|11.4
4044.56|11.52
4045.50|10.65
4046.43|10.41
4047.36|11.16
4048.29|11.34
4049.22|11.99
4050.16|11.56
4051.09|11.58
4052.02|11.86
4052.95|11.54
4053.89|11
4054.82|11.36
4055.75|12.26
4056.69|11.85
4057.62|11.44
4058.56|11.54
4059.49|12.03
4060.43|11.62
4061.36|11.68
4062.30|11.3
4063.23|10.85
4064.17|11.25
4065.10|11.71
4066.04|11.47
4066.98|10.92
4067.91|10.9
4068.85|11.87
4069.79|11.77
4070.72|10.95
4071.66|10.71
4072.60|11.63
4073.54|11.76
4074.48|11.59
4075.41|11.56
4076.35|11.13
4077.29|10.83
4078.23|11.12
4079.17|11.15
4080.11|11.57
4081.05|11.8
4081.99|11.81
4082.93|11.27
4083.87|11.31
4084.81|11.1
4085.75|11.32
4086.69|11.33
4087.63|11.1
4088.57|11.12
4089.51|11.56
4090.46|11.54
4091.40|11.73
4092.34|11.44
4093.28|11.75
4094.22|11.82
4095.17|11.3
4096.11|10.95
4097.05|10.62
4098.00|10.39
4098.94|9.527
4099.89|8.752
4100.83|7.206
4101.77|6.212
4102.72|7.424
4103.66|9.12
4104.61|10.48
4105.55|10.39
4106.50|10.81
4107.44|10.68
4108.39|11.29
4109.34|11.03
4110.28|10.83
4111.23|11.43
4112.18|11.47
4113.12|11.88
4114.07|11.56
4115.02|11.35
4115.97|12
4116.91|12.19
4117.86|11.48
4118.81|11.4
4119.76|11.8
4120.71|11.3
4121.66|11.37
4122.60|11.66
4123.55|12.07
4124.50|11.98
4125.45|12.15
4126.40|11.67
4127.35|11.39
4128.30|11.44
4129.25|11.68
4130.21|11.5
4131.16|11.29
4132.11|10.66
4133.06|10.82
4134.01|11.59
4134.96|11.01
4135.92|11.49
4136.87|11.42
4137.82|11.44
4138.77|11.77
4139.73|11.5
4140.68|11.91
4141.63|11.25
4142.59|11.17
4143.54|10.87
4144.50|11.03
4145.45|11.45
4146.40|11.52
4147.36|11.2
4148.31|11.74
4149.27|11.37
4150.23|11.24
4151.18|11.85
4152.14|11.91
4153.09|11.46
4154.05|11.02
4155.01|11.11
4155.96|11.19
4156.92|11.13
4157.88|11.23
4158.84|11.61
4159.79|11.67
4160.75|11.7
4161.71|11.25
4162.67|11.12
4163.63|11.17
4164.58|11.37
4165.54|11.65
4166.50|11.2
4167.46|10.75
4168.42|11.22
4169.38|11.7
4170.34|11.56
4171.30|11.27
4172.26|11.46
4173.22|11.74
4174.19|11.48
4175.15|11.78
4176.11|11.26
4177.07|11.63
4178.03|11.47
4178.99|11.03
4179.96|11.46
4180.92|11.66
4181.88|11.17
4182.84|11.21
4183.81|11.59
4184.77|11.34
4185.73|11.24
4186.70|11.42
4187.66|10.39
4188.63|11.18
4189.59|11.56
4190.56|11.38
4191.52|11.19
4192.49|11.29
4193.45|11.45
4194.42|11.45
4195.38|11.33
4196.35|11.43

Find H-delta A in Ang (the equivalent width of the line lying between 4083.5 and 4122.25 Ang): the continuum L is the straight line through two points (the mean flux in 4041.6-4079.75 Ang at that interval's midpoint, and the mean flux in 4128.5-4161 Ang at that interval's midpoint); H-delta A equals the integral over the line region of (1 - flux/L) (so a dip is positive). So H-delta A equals 1.96 Ang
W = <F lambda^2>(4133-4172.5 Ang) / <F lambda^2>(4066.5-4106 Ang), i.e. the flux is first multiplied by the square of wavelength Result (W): 1.09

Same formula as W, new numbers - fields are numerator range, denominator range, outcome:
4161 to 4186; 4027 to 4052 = 1.07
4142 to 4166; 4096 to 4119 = 1.12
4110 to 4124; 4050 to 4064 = 1.03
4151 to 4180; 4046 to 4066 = 1.05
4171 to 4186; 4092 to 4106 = 1.21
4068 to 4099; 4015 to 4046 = 1.02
